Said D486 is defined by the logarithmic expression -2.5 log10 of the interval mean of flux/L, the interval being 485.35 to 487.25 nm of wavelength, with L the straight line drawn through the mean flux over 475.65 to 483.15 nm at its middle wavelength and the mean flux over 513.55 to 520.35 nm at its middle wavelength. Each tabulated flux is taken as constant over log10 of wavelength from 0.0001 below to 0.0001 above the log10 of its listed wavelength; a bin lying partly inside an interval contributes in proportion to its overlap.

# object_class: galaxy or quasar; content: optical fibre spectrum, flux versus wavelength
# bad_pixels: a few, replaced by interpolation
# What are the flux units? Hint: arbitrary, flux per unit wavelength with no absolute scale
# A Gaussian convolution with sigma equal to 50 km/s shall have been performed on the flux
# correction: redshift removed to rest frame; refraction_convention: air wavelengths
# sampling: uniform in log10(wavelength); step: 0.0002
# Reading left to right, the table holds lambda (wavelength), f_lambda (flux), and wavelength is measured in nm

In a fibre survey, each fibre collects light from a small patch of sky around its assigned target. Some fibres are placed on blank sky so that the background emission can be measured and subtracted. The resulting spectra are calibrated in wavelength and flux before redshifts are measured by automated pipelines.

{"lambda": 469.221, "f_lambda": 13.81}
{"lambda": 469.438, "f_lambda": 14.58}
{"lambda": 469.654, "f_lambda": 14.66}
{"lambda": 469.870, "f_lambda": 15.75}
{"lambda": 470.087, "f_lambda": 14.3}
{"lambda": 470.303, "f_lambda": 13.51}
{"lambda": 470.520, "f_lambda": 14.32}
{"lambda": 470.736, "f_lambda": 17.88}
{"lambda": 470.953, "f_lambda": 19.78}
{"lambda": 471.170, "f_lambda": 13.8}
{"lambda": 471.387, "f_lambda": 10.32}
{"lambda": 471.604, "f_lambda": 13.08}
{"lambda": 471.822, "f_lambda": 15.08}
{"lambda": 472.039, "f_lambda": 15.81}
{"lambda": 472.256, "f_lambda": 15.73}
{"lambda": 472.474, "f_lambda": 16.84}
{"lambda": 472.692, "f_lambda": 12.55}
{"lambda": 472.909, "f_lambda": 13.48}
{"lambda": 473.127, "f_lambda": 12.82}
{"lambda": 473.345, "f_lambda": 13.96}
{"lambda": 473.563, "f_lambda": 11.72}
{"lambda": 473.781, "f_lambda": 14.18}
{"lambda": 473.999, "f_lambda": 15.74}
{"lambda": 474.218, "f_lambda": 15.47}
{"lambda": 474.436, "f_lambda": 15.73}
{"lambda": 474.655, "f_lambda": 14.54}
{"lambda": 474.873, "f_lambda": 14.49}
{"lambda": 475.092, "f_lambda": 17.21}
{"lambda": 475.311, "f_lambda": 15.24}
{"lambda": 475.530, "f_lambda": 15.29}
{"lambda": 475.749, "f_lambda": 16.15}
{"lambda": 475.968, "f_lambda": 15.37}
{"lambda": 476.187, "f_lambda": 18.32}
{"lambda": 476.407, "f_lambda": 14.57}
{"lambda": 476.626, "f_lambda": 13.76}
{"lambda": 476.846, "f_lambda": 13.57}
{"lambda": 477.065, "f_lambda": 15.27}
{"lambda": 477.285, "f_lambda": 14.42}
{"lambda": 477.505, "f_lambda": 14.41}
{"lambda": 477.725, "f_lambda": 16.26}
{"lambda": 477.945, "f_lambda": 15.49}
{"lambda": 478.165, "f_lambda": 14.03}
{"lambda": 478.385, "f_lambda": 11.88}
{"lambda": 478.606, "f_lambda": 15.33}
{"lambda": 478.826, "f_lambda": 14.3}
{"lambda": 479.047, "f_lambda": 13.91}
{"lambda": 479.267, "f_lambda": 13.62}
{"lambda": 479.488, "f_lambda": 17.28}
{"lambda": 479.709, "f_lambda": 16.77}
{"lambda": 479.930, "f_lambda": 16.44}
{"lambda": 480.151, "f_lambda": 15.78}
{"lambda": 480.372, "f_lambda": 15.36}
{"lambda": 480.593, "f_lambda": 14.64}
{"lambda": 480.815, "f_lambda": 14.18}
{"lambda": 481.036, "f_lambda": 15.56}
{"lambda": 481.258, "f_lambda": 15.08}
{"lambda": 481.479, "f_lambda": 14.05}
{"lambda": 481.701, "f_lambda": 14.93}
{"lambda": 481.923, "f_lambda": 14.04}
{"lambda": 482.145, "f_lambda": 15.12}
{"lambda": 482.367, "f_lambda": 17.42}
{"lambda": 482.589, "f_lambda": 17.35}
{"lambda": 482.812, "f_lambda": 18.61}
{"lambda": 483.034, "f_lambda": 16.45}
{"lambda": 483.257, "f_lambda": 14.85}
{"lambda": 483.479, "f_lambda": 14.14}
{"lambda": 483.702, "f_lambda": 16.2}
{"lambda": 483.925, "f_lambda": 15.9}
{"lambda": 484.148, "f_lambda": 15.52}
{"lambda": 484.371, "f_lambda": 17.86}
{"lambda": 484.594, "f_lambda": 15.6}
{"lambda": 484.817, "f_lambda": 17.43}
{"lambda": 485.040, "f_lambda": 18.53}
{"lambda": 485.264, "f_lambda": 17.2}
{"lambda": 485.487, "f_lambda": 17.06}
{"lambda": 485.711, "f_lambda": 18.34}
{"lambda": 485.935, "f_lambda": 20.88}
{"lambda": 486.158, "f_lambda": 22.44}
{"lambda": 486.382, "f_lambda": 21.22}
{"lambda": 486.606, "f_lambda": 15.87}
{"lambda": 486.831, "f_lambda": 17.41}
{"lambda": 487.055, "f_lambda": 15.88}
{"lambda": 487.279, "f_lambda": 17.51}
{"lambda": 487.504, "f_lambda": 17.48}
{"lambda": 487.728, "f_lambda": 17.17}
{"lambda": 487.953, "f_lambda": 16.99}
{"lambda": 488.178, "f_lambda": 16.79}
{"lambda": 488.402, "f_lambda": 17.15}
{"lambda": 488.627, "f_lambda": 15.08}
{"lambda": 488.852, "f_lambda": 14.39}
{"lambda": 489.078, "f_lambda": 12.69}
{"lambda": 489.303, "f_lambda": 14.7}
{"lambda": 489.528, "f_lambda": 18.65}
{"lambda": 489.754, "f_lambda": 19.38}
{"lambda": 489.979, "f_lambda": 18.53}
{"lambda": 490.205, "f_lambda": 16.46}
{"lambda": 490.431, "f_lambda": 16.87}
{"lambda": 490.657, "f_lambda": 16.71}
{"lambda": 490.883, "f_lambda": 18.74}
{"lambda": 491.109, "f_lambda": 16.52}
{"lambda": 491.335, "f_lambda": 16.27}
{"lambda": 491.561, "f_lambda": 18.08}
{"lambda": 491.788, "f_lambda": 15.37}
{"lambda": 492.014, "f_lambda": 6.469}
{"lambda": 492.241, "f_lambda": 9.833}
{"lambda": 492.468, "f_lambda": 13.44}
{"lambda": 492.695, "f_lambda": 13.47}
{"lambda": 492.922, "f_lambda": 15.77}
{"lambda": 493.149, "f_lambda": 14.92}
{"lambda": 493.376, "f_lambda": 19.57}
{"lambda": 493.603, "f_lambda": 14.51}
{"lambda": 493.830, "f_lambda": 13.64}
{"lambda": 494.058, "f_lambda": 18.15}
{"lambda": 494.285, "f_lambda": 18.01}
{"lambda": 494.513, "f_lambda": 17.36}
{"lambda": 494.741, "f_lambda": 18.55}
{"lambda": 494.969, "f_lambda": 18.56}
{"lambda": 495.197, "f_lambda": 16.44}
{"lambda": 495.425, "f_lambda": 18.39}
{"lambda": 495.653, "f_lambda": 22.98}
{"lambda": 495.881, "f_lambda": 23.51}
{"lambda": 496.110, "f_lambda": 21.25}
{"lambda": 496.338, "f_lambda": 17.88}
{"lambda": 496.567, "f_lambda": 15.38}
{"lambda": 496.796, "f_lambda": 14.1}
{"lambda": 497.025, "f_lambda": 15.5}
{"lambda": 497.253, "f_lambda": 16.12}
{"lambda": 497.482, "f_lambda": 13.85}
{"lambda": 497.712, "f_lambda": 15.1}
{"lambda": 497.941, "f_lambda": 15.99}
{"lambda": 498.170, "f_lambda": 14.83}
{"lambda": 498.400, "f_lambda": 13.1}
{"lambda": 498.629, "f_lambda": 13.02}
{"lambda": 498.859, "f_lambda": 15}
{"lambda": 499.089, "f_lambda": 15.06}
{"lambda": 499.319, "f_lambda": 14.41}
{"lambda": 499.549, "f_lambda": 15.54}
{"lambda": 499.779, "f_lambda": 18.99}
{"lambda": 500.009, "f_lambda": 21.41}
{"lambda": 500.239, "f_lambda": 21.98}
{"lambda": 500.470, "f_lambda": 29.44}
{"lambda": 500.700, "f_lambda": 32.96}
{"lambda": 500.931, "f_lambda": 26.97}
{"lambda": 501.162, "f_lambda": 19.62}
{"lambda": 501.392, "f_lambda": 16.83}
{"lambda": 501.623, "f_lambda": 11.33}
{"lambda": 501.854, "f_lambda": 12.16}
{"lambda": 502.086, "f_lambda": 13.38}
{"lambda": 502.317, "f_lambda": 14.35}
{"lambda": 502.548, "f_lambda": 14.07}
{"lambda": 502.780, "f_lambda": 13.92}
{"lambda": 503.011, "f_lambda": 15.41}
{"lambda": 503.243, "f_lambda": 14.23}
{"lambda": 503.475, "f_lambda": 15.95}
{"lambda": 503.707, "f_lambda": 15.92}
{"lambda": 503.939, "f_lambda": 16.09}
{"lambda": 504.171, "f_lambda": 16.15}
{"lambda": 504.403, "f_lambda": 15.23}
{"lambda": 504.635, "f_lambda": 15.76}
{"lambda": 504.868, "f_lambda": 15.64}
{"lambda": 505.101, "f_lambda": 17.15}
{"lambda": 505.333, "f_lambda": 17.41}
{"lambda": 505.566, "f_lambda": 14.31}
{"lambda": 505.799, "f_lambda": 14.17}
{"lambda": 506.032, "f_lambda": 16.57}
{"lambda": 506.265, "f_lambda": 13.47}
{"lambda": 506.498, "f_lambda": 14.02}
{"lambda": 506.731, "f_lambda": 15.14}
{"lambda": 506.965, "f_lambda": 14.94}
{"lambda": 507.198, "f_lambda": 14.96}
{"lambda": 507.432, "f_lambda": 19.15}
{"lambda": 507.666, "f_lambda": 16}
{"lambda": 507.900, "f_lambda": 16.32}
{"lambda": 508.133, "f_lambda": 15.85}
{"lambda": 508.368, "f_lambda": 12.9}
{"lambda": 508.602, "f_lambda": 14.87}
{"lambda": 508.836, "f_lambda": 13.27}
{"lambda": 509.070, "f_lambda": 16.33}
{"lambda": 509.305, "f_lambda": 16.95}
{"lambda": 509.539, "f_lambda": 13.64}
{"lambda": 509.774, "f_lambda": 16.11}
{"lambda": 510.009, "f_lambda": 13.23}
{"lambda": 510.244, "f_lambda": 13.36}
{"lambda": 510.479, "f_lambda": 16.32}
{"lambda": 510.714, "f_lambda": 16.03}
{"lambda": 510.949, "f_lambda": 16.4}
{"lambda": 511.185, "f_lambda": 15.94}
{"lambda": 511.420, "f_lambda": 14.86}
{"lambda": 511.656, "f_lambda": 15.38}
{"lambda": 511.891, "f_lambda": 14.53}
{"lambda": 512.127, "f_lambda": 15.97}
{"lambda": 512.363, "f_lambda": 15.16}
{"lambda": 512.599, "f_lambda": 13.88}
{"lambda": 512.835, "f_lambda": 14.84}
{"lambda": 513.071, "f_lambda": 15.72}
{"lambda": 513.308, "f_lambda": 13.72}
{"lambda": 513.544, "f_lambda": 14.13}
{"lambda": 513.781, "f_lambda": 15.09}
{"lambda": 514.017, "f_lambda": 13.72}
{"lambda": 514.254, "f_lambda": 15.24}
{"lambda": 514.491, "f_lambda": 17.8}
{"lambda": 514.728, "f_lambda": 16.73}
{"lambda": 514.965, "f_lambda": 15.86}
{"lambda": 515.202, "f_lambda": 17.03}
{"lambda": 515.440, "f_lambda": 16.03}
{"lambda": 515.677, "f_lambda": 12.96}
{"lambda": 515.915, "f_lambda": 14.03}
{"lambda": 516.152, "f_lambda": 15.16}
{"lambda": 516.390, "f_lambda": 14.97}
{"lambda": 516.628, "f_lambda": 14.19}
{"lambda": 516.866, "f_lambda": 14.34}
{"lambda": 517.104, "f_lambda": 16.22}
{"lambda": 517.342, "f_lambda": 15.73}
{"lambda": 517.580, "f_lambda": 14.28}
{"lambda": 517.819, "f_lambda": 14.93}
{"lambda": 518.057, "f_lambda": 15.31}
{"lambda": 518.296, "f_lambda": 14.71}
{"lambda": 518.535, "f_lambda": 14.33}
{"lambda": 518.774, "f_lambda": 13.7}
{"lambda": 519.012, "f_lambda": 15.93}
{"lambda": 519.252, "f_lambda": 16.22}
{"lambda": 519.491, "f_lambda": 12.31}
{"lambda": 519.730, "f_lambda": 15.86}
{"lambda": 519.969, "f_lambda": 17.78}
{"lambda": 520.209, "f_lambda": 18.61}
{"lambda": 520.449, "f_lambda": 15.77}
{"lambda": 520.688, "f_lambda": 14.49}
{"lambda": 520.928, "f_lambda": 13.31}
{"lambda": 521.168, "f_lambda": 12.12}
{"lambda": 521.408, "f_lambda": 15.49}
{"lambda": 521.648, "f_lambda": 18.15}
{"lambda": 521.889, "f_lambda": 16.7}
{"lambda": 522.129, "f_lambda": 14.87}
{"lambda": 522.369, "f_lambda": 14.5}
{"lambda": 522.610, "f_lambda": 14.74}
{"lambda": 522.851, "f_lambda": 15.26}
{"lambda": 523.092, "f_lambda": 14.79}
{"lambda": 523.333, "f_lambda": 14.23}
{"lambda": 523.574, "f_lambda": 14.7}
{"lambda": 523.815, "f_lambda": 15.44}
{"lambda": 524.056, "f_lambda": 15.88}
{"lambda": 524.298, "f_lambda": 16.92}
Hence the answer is -0.21 mag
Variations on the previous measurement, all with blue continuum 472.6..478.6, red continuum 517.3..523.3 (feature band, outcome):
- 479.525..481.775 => -0.04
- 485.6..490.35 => -0.17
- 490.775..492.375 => 0.03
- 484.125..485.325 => -0.16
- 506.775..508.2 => -0.08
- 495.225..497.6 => -0.19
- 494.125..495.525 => -0.20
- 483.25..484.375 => -0.06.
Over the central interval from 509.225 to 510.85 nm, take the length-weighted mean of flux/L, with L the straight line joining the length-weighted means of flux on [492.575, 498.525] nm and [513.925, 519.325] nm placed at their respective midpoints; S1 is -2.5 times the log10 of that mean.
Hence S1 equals 0.04 mag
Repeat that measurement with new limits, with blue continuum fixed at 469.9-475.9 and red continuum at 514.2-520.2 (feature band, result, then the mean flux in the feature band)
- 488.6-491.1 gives -0.111 mag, 16.6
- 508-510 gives 0.023 mag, 14.9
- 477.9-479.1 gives 0.058 mag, 14.1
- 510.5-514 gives 0.011 mag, 15.1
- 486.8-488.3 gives -0.139 mag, 17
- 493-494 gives -0.054 mag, 15.8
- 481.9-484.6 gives -0.087 mag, 16.2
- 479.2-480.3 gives -0.082 mag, 16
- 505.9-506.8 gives 0.030 mag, 14.8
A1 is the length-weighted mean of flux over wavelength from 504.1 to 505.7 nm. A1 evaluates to 15.9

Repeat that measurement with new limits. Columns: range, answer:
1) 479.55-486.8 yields 16.6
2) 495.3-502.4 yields 17.8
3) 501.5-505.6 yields 14.9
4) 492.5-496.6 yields 17.7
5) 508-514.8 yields 15.1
